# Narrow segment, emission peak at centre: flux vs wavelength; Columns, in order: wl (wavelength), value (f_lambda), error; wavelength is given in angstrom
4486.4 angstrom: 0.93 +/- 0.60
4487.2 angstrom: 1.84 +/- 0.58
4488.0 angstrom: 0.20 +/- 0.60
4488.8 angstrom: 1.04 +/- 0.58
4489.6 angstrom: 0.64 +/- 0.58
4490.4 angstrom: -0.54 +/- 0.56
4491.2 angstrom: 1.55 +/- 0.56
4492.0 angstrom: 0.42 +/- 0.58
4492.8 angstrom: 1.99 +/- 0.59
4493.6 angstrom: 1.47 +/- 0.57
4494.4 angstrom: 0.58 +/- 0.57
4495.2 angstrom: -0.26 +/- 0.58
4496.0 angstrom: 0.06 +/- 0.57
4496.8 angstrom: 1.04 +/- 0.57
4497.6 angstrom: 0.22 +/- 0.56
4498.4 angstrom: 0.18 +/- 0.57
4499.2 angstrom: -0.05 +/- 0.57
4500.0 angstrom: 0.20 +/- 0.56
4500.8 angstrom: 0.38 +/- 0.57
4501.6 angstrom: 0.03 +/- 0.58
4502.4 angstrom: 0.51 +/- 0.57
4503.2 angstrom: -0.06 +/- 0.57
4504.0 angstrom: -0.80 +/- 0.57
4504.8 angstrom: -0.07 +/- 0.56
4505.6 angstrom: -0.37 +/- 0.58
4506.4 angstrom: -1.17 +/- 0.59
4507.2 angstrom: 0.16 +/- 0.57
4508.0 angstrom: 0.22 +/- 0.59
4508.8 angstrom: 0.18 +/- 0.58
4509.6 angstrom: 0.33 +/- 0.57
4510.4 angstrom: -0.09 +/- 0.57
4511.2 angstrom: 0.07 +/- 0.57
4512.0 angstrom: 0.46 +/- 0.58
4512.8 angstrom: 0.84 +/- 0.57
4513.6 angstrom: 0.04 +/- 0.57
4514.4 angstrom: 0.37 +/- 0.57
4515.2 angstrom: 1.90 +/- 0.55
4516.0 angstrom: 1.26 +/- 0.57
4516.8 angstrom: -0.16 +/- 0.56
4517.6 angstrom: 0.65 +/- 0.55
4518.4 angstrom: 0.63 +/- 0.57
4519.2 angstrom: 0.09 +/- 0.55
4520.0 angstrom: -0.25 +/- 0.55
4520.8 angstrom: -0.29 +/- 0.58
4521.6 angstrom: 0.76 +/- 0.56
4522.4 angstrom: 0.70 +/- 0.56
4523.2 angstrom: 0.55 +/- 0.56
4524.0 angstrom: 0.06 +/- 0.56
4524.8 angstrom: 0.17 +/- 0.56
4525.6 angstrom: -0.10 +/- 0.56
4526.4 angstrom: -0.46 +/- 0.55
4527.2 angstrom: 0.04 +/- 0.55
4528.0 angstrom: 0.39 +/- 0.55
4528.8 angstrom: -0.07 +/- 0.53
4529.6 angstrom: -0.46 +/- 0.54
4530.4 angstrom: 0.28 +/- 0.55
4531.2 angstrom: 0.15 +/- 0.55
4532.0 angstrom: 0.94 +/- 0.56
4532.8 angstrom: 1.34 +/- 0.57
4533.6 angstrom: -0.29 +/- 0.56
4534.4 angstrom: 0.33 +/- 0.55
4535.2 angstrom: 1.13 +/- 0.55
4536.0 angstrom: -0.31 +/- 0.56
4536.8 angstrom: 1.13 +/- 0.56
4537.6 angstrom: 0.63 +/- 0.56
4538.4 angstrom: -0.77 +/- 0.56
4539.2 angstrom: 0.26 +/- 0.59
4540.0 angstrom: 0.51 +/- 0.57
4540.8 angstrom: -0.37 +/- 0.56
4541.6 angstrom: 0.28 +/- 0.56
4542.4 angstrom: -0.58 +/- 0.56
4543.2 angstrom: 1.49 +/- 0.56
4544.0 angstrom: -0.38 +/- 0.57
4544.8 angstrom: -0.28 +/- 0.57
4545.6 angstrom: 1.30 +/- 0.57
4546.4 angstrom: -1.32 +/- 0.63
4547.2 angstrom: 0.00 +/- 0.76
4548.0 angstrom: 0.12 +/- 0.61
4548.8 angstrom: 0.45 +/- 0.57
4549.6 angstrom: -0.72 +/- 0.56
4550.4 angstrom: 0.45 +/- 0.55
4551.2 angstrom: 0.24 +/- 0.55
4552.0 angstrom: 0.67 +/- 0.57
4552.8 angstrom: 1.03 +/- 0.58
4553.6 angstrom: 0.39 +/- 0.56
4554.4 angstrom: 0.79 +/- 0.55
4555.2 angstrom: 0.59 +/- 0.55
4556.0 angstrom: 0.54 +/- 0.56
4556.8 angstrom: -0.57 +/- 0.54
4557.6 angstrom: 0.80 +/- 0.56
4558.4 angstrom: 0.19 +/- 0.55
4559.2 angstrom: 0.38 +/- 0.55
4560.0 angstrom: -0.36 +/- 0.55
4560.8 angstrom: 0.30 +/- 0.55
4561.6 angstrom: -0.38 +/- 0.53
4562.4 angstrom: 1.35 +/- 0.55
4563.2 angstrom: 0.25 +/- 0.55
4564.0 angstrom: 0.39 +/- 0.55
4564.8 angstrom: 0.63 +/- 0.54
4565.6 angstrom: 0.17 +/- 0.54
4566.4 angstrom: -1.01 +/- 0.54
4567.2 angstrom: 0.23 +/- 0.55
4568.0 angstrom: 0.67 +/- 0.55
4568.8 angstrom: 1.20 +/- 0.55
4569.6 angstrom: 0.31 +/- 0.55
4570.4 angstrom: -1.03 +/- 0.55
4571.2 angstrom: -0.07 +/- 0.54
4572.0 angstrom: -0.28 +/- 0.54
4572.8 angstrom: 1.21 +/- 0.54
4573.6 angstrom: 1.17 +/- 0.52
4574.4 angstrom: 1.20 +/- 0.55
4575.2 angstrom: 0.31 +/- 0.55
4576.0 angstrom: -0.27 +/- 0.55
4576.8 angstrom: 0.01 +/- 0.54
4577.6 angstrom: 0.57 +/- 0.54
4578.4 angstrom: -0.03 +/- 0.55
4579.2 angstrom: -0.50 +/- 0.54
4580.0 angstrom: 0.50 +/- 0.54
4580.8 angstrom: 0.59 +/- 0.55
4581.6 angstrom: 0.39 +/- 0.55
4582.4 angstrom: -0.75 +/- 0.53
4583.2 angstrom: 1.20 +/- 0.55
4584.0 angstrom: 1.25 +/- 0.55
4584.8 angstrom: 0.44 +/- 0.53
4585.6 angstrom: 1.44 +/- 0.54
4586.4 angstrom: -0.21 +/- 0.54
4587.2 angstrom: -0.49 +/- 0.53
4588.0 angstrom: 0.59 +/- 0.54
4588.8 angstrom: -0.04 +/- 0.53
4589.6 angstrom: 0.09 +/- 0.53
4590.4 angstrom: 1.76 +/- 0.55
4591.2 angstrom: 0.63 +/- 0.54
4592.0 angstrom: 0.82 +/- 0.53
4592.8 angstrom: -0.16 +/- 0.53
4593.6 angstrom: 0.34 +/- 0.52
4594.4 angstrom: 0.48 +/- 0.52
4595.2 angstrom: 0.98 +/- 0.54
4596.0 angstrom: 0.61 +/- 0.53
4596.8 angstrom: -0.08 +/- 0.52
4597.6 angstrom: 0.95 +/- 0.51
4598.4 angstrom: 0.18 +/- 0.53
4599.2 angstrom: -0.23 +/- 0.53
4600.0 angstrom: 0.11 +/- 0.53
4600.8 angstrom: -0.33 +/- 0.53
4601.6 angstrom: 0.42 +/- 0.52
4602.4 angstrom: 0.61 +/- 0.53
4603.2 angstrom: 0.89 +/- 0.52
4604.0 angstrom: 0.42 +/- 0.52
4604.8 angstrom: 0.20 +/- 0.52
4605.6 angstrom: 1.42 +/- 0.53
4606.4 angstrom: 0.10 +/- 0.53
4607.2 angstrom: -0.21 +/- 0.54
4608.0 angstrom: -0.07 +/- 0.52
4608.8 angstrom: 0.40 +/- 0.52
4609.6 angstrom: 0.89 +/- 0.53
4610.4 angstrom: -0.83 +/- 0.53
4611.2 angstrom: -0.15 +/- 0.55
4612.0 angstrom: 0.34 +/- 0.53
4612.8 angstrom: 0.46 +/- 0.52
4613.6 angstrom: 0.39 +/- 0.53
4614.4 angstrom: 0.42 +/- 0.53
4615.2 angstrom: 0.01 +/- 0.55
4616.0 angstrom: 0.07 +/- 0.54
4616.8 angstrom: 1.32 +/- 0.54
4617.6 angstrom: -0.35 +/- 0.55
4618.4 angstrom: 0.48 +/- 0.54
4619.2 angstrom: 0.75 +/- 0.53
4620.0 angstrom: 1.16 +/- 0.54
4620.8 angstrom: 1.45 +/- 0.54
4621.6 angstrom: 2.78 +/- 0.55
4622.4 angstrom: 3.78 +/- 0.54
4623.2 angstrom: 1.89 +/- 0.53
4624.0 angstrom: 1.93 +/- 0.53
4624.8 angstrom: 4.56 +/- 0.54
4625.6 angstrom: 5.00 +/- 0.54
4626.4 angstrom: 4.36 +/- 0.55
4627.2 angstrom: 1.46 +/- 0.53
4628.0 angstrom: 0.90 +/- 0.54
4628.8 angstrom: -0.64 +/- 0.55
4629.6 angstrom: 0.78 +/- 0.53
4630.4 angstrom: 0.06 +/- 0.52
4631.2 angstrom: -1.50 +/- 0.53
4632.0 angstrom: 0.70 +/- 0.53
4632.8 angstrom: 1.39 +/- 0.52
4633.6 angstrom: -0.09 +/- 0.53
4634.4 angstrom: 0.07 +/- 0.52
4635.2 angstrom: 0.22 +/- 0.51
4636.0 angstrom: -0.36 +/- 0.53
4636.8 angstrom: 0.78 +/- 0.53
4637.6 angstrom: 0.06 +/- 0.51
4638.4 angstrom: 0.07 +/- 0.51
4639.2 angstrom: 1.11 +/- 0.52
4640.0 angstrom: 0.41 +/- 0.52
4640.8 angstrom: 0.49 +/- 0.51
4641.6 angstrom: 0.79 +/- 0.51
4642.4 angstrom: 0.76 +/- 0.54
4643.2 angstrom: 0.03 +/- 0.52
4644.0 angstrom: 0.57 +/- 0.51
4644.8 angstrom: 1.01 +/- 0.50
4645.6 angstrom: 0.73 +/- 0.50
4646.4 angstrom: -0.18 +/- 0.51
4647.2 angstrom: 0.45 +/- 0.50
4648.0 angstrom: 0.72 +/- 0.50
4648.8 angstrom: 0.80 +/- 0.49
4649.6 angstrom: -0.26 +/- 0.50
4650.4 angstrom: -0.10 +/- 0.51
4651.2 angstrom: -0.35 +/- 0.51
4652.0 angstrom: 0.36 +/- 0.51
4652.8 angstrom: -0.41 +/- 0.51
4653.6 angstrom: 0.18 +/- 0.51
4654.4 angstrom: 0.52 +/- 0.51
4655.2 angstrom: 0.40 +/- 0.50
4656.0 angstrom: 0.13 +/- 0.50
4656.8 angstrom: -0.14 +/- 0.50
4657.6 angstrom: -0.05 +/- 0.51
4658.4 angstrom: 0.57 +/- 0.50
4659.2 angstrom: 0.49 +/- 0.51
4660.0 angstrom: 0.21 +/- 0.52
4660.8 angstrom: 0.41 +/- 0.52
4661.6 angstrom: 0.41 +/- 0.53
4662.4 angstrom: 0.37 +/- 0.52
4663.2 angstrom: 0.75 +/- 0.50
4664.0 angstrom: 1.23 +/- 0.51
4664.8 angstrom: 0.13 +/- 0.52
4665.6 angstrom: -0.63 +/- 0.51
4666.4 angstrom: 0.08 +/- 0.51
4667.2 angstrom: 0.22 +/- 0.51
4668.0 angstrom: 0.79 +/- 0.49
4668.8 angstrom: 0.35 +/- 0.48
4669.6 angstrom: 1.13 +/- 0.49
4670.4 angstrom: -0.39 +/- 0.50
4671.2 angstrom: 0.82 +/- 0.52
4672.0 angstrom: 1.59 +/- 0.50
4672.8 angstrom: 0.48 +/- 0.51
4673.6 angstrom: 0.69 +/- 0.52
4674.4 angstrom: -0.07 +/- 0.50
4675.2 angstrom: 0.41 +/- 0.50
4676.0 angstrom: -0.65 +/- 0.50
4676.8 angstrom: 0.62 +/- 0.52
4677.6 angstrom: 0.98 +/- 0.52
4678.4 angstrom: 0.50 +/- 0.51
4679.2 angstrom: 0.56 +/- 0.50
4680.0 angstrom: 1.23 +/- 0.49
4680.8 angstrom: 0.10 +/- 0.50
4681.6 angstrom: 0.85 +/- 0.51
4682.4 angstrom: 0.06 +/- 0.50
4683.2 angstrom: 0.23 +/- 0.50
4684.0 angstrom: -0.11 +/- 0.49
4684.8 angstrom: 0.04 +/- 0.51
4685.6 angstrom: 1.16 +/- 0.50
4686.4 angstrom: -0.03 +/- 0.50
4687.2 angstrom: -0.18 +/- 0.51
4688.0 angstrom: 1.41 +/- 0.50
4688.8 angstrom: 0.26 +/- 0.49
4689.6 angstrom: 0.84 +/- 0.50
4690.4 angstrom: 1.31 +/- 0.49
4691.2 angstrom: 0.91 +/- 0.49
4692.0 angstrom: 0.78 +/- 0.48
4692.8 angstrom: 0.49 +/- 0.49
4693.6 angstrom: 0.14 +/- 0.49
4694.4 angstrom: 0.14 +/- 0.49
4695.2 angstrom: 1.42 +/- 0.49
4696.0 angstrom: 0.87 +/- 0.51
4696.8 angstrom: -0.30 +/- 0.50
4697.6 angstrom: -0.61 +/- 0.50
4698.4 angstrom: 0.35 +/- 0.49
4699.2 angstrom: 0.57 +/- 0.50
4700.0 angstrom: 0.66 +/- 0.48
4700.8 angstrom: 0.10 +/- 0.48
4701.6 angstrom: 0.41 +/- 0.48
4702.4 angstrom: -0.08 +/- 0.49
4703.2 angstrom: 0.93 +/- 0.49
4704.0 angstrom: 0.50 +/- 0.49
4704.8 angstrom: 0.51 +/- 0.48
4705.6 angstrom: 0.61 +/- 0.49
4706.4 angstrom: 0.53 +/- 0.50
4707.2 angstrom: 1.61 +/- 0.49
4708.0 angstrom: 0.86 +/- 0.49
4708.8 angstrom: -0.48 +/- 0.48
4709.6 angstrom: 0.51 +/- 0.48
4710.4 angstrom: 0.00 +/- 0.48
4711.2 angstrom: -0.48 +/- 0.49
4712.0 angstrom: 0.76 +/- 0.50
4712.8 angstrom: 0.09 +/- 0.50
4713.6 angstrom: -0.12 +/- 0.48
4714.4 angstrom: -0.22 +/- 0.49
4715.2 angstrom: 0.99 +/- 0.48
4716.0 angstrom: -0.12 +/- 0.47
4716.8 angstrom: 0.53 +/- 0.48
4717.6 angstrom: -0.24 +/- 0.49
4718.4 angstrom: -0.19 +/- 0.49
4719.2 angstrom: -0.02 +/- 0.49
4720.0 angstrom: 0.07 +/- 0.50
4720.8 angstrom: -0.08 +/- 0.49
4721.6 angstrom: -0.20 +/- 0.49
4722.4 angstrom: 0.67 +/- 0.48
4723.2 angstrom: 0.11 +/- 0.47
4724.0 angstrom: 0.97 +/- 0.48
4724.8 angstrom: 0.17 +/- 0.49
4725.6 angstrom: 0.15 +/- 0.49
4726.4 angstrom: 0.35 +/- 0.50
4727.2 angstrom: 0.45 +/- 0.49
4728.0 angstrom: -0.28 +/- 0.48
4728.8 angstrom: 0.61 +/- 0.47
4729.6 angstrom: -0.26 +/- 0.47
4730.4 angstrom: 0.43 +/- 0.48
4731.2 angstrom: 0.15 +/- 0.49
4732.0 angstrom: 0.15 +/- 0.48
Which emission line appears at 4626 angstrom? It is [O II]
